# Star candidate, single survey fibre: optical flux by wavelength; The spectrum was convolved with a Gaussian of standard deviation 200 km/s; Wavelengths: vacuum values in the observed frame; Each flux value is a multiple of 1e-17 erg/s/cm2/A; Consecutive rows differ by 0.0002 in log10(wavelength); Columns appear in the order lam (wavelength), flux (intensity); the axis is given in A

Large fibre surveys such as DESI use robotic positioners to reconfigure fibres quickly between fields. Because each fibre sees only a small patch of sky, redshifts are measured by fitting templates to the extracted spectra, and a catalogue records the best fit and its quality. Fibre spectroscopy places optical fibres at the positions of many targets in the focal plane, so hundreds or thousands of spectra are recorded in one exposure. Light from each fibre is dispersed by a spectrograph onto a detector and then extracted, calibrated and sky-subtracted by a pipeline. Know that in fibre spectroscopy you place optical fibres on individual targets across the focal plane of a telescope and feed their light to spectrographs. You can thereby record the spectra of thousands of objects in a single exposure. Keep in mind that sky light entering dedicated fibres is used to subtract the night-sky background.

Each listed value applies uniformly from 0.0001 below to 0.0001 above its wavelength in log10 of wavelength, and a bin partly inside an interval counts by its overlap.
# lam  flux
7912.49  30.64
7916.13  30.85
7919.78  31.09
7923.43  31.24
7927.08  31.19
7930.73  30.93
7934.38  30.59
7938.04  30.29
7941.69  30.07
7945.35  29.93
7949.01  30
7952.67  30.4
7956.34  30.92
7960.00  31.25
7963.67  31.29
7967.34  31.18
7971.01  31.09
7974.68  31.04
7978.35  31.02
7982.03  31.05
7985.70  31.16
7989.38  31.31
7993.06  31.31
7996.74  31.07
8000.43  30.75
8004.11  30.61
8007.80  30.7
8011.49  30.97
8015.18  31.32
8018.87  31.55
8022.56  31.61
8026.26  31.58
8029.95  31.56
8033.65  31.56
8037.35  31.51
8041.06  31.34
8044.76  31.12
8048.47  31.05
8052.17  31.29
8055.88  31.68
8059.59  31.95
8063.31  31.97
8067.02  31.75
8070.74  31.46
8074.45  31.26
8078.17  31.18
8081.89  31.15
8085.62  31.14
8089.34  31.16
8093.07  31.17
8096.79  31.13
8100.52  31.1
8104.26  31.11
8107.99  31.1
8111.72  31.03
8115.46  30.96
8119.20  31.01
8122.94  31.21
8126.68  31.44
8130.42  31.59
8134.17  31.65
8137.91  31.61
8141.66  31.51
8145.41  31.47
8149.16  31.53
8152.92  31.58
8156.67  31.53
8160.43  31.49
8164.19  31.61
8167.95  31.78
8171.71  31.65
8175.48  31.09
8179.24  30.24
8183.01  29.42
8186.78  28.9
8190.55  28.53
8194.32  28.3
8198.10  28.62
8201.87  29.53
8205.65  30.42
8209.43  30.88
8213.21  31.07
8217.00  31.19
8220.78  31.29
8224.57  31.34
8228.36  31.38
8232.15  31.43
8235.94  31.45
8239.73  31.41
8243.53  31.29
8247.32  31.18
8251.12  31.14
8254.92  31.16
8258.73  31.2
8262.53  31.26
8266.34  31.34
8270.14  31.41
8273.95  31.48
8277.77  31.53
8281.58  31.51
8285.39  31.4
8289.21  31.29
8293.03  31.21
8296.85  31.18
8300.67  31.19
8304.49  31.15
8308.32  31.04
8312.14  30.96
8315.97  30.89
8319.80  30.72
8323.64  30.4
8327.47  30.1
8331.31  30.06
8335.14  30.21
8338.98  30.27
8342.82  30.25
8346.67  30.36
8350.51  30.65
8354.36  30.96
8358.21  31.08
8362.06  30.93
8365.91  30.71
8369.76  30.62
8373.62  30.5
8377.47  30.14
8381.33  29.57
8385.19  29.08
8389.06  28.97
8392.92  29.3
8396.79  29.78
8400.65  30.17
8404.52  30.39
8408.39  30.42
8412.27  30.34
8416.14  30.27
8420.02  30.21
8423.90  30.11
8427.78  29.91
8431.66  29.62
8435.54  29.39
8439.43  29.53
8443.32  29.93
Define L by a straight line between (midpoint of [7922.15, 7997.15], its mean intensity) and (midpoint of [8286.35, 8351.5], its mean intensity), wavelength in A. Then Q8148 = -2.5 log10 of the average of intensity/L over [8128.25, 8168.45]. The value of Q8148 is -0.03 mag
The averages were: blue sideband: 30.9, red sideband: 30.7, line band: 31.6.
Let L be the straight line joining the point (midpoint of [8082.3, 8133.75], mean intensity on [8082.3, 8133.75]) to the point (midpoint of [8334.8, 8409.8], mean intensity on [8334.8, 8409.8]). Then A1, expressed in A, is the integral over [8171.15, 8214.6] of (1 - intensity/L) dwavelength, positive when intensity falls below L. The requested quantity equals 1.5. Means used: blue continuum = 31.2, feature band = 29.8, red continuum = 30.2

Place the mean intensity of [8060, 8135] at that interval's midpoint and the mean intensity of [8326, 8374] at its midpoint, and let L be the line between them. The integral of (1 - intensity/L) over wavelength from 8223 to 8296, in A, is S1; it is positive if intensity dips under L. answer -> -1.3 A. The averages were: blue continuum 31.3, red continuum 30.5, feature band 31.3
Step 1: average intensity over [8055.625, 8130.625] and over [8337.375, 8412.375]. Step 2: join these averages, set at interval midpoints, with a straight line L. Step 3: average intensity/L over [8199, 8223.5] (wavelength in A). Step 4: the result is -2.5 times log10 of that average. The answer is 0.01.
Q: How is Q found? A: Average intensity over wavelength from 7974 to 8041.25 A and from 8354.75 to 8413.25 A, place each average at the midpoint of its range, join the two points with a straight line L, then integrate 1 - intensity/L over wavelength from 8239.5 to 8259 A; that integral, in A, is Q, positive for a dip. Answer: -0.44 A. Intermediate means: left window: 31.2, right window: 30.2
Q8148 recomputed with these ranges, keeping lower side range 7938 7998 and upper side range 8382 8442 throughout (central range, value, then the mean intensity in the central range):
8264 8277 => -0.04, 31.4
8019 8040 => -0.03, 31.6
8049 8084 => -0.03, 31.5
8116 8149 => -0.03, 31.4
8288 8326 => -0.03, 31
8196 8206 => 0.04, 29.4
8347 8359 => -0.03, 30.8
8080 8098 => -0.02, 31.2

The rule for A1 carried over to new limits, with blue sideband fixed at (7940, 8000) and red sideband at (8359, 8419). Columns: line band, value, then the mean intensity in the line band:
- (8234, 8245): -0.4 A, 31.4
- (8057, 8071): -0.5 A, 31.8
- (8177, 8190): 0.4 A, 29.5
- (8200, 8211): 0.1 A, 30.3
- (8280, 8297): -0.6 A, 31.3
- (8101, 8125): -0.4 A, 31.1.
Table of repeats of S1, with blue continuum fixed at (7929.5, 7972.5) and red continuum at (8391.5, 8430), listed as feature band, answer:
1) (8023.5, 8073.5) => -1.6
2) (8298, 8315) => -0.5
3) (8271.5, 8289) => -0.7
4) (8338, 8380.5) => -0.6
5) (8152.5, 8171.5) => -0.8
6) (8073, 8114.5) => -0.9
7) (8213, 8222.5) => -0.3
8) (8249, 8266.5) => -0.5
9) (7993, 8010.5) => -0.1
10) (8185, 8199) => 0.8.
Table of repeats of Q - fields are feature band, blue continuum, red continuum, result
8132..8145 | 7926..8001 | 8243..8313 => -0.2 A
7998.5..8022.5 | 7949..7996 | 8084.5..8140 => 0.0 A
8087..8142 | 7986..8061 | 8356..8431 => -0.4 A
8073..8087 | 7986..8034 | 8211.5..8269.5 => 0.0 A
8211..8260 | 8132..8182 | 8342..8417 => -0.4 A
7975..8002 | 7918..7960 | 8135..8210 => -0.4 A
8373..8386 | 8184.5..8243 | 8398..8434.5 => 0.2 A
